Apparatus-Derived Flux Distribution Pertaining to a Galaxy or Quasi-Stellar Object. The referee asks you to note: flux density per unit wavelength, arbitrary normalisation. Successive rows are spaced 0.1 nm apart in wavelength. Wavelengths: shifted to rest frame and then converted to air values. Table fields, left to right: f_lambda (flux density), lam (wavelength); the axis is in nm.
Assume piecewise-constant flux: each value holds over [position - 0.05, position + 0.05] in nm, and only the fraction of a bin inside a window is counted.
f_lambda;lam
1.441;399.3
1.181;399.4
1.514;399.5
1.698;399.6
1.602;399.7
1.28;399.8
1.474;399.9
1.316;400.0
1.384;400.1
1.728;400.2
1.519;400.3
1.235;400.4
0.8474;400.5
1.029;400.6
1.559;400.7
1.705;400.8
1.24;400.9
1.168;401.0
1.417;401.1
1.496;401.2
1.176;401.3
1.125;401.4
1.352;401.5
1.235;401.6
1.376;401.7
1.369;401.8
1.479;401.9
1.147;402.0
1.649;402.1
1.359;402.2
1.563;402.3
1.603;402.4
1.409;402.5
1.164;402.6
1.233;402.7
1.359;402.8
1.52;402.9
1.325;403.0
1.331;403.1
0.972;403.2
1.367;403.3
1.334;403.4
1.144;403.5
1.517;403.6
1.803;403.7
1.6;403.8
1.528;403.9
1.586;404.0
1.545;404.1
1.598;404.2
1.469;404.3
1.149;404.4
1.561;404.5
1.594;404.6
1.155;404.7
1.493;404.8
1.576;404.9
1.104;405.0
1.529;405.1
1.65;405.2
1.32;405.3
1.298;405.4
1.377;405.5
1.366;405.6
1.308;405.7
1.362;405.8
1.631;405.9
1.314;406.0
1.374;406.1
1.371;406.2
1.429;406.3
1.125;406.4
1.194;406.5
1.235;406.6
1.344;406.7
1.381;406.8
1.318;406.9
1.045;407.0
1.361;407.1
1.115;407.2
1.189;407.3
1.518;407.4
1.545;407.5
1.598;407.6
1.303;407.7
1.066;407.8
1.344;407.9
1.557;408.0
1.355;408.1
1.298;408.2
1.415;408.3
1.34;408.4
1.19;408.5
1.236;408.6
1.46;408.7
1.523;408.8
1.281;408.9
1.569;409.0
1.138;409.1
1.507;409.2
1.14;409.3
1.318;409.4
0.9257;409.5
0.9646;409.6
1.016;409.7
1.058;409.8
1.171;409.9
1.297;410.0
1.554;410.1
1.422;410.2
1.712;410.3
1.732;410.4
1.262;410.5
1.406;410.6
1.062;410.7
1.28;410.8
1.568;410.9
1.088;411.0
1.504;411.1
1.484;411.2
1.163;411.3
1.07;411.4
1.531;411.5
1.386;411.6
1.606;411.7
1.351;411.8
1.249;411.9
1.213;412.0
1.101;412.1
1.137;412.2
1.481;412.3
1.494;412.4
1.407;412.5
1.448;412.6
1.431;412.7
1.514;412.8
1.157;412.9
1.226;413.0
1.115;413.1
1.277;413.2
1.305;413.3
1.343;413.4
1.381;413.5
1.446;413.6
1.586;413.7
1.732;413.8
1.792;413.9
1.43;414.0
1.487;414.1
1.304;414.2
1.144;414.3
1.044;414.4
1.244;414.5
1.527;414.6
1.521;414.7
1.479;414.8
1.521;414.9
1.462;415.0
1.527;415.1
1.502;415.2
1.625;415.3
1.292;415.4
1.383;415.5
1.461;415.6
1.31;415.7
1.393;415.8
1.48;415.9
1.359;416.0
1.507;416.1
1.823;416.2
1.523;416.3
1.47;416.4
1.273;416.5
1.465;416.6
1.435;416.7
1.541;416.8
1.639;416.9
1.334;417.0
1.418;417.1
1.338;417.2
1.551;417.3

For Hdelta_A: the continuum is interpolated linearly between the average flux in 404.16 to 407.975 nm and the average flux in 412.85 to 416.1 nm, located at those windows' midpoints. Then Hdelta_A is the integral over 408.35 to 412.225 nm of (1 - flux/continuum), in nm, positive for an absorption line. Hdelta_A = 0.205 nm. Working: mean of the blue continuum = 1.36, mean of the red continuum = 1.4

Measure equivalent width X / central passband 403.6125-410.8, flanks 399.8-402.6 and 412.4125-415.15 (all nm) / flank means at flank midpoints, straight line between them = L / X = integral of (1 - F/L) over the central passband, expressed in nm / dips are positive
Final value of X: 0.105 nm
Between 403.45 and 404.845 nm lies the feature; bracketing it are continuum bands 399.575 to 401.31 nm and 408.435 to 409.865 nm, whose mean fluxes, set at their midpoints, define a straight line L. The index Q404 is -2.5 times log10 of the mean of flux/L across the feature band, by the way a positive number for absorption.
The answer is -0.12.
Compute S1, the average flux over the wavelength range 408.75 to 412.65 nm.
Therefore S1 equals 1.32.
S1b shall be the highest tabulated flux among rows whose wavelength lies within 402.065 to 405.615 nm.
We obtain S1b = 1.803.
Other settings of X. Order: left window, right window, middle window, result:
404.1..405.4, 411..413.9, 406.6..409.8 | 0.24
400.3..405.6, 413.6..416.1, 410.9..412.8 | 0.10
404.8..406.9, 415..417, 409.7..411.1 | 0.06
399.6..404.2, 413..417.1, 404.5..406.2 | -0.01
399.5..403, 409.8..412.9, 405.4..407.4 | 0.08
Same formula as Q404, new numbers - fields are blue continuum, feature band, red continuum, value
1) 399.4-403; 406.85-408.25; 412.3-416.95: 0.06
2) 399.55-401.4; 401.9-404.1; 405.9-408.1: -0.04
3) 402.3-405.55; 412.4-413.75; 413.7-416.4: 0.07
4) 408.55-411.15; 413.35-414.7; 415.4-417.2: -0.02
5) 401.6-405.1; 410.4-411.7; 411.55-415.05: 0.03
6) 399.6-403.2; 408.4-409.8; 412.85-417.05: 0.12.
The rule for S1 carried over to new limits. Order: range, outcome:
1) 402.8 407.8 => 1.38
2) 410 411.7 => 1.39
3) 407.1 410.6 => 1.33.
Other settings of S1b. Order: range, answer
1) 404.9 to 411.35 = 1.732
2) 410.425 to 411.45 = 1.568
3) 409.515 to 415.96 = 1.792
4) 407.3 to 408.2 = 1.598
